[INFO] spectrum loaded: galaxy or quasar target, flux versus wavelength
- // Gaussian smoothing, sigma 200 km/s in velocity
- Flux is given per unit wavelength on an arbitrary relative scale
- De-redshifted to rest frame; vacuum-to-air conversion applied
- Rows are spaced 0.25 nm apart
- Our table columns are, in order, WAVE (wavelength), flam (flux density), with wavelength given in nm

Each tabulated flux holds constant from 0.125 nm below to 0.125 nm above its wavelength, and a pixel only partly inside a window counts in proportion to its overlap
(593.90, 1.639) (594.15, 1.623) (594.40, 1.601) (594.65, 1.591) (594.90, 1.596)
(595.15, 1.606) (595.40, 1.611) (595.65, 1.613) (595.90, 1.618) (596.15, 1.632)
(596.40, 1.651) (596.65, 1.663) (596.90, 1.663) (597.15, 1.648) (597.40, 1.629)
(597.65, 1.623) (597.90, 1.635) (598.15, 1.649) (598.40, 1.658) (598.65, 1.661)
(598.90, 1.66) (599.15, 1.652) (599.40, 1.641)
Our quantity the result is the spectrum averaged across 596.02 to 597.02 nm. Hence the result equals 1.65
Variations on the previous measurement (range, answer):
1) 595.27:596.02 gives 1.61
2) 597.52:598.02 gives 1.63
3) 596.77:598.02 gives 1.64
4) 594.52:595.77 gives 1.6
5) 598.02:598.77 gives 1.66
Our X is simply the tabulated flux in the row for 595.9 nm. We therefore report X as 1.618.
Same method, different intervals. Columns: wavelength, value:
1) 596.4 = 1.651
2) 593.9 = 1.639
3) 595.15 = 1.606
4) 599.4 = 1.641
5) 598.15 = 1.649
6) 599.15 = 1.652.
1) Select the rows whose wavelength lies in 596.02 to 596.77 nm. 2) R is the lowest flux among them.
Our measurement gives 1.632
